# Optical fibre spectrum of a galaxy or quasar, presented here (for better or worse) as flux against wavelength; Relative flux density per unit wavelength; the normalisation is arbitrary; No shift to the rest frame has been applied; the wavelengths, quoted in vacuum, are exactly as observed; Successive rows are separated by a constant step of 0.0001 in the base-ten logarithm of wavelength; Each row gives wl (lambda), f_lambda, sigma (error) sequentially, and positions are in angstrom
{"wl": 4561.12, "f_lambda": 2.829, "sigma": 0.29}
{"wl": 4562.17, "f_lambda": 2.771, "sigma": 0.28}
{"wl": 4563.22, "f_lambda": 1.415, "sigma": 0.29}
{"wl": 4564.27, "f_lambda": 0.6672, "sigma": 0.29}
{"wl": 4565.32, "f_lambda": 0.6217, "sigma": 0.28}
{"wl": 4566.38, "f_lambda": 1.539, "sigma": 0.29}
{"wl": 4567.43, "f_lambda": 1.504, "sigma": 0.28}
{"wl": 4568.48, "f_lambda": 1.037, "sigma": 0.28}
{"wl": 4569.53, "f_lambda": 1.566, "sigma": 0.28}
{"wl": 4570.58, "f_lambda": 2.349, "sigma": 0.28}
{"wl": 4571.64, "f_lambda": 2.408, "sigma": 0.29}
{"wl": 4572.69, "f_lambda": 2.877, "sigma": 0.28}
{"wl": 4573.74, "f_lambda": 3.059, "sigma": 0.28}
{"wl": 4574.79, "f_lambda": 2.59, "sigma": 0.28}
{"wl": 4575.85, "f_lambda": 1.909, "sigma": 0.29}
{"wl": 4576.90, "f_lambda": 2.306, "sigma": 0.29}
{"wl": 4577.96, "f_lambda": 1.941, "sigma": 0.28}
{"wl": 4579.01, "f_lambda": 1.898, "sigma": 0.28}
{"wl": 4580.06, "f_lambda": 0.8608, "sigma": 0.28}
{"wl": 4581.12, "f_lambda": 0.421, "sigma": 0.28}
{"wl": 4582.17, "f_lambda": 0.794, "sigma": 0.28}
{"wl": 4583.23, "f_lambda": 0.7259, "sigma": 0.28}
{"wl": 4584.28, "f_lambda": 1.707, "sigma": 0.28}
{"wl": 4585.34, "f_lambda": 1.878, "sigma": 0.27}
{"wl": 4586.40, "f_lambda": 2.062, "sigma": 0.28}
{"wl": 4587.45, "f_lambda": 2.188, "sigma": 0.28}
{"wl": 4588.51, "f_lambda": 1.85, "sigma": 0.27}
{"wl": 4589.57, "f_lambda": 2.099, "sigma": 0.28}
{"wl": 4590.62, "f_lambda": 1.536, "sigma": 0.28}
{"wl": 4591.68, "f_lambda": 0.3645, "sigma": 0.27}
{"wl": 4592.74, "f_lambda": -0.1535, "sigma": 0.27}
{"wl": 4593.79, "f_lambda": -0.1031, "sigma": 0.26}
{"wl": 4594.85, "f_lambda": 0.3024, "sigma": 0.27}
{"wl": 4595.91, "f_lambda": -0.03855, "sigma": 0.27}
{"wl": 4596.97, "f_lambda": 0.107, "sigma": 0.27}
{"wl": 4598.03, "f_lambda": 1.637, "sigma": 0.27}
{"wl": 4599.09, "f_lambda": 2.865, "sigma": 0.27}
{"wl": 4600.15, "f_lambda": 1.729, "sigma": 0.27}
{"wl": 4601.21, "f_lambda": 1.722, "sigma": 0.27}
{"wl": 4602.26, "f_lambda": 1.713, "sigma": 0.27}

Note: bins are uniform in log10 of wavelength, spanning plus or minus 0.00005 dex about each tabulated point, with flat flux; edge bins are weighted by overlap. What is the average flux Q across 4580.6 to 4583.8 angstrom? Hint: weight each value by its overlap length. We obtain 0.664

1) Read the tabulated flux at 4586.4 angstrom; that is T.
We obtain 2.062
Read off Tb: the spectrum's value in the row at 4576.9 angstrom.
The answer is 2.306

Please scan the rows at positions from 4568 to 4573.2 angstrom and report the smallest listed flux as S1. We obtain 1.037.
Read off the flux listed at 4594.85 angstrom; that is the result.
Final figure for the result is 0.3024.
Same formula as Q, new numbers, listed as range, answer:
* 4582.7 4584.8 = 1.22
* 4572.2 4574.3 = 2.97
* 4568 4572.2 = 1.86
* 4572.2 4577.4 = 2.55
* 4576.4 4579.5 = 2.05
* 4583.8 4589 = 1.94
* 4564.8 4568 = 1.22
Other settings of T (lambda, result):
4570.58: 2.349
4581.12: 0.421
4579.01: 1.898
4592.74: -0.1535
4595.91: -0.03855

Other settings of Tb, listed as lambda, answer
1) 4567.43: 1.504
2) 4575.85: 1.909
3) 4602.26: 1.713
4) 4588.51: 1.85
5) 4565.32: 0.6217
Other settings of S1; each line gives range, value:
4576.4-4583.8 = 0.421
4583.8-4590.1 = 1.707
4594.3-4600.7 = -0.03855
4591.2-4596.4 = -0.1535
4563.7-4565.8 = 0.6217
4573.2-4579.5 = 1.898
